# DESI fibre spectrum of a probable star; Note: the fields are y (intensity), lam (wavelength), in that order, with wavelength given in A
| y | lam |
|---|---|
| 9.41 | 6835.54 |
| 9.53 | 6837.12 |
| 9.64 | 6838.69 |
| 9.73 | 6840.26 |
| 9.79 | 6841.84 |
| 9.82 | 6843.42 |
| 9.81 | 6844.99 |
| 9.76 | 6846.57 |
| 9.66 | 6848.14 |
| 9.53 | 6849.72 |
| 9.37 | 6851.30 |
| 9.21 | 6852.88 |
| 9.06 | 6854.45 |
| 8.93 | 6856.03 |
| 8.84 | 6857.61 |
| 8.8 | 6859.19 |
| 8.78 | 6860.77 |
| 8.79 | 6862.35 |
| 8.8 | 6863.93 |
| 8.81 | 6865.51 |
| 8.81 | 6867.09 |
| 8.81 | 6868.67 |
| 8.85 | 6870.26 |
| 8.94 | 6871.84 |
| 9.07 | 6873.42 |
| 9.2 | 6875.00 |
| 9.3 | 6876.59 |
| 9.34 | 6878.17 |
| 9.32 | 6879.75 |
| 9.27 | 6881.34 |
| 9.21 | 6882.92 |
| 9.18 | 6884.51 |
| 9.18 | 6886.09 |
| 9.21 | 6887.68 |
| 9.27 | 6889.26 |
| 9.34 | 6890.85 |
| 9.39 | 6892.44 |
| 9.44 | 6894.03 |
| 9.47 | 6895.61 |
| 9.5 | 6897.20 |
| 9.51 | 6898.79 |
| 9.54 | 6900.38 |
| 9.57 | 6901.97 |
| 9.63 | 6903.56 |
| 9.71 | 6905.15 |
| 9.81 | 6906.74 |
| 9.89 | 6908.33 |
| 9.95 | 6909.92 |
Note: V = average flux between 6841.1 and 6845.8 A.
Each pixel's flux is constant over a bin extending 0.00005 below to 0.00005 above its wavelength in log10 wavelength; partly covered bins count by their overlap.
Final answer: 9.8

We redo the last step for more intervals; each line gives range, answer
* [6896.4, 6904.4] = 9.54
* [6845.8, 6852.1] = 9.58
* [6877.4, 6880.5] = 9.34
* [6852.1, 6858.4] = 9.02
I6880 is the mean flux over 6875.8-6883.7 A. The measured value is 9.3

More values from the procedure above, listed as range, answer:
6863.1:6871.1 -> 8.81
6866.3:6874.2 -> 8.89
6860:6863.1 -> 8.78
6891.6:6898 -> 9.45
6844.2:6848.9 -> 9.76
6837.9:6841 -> 9.71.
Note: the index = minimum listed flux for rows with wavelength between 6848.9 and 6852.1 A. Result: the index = 9.37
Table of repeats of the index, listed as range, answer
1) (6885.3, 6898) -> 9.18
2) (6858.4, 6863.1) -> 8.78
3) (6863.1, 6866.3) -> 8.8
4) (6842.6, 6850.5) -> 9.53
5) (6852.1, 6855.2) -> 9.06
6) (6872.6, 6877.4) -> 9.07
